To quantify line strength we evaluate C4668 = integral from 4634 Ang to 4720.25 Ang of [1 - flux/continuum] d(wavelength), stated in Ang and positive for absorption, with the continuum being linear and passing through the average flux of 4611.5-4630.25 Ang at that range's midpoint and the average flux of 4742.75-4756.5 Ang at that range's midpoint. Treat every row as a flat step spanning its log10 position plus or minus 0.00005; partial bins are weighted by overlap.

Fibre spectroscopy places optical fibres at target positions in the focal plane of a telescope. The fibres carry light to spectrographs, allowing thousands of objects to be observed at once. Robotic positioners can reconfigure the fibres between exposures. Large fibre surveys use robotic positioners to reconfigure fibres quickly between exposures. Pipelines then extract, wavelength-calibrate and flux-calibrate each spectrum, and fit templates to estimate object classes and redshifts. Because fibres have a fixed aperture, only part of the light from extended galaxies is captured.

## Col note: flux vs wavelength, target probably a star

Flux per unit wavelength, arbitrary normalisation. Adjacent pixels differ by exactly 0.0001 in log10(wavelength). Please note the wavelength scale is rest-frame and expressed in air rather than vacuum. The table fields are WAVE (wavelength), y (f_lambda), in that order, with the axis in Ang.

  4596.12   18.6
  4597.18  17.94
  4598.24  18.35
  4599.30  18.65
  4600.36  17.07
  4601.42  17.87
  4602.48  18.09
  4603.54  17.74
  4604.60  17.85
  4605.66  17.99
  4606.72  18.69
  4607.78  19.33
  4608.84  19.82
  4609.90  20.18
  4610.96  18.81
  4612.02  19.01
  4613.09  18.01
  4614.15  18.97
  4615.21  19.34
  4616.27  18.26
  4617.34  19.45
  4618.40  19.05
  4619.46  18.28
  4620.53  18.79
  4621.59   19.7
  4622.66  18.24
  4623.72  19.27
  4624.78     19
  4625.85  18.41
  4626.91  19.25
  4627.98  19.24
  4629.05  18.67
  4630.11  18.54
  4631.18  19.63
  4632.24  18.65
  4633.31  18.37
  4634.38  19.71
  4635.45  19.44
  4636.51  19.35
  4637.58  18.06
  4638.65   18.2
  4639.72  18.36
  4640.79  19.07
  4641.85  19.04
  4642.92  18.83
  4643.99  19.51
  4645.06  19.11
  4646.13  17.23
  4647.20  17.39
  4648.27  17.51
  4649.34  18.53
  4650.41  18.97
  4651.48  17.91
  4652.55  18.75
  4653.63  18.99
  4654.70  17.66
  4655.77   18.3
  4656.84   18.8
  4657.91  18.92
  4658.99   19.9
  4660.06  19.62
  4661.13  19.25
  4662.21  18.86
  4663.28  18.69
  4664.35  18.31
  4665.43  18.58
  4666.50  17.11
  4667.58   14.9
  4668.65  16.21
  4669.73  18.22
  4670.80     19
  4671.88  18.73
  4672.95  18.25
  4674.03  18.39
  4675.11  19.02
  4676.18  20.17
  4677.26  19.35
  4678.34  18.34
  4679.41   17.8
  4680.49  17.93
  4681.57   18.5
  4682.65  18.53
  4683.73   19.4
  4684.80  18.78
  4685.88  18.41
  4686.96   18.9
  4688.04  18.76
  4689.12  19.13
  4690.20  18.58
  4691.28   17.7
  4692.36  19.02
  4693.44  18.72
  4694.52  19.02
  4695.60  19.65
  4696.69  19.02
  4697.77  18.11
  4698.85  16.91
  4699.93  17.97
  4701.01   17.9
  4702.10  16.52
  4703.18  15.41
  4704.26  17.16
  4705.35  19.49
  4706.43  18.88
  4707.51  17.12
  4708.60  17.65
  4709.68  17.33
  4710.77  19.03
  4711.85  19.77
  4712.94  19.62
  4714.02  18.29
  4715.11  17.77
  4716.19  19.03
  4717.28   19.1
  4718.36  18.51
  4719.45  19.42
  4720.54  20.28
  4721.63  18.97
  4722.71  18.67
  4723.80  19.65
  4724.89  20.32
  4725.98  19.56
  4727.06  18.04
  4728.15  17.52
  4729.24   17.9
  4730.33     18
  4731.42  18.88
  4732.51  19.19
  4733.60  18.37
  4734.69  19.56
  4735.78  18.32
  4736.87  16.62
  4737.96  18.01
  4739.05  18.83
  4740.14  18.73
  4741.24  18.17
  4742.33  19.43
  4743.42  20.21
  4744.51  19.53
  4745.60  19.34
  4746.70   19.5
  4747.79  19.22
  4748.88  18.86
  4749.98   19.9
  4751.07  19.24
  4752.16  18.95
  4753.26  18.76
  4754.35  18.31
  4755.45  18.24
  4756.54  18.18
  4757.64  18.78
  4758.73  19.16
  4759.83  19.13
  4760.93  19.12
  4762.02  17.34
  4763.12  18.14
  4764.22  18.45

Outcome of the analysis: 2.4 Ang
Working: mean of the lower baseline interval 18.9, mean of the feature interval 18.5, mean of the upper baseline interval 19.1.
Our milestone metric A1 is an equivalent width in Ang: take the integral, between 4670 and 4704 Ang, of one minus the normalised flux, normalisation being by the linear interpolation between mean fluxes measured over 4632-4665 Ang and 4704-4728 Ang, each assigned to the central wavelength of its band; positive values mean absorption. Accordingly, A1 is 0.6 Ang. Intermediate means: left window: 18.7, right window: 18.8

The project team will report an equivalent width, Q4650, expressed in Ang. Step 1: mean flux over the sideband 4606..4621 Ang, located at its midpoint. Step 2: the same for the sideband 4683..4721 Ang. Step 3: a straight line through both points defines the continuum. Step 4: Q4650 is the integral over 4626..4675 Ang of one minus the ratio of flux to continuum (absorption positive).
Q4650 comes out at 0.6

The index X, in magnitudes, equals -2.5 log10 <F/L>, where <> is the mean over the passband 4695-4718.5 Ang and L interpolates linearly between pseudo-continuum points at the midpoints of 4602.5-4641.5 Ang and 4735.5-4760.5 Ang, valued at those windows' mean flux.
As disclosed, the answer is 0.04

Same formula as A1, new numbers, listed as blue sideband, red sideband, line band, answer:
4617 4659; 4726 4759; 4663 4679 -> 0.5 Ang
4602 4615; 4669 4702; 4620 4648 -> -0.2 Ang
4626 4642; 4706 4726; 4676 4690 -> 0.1 Ang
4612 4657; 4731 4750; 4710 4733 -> -0.1 Ang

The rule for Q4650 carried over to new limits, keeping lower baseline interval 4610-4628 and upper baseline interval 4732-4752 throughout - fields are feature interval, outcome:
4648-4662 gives 0.1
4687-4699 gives 0.2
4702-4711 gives 0.6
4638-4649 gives 0.3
